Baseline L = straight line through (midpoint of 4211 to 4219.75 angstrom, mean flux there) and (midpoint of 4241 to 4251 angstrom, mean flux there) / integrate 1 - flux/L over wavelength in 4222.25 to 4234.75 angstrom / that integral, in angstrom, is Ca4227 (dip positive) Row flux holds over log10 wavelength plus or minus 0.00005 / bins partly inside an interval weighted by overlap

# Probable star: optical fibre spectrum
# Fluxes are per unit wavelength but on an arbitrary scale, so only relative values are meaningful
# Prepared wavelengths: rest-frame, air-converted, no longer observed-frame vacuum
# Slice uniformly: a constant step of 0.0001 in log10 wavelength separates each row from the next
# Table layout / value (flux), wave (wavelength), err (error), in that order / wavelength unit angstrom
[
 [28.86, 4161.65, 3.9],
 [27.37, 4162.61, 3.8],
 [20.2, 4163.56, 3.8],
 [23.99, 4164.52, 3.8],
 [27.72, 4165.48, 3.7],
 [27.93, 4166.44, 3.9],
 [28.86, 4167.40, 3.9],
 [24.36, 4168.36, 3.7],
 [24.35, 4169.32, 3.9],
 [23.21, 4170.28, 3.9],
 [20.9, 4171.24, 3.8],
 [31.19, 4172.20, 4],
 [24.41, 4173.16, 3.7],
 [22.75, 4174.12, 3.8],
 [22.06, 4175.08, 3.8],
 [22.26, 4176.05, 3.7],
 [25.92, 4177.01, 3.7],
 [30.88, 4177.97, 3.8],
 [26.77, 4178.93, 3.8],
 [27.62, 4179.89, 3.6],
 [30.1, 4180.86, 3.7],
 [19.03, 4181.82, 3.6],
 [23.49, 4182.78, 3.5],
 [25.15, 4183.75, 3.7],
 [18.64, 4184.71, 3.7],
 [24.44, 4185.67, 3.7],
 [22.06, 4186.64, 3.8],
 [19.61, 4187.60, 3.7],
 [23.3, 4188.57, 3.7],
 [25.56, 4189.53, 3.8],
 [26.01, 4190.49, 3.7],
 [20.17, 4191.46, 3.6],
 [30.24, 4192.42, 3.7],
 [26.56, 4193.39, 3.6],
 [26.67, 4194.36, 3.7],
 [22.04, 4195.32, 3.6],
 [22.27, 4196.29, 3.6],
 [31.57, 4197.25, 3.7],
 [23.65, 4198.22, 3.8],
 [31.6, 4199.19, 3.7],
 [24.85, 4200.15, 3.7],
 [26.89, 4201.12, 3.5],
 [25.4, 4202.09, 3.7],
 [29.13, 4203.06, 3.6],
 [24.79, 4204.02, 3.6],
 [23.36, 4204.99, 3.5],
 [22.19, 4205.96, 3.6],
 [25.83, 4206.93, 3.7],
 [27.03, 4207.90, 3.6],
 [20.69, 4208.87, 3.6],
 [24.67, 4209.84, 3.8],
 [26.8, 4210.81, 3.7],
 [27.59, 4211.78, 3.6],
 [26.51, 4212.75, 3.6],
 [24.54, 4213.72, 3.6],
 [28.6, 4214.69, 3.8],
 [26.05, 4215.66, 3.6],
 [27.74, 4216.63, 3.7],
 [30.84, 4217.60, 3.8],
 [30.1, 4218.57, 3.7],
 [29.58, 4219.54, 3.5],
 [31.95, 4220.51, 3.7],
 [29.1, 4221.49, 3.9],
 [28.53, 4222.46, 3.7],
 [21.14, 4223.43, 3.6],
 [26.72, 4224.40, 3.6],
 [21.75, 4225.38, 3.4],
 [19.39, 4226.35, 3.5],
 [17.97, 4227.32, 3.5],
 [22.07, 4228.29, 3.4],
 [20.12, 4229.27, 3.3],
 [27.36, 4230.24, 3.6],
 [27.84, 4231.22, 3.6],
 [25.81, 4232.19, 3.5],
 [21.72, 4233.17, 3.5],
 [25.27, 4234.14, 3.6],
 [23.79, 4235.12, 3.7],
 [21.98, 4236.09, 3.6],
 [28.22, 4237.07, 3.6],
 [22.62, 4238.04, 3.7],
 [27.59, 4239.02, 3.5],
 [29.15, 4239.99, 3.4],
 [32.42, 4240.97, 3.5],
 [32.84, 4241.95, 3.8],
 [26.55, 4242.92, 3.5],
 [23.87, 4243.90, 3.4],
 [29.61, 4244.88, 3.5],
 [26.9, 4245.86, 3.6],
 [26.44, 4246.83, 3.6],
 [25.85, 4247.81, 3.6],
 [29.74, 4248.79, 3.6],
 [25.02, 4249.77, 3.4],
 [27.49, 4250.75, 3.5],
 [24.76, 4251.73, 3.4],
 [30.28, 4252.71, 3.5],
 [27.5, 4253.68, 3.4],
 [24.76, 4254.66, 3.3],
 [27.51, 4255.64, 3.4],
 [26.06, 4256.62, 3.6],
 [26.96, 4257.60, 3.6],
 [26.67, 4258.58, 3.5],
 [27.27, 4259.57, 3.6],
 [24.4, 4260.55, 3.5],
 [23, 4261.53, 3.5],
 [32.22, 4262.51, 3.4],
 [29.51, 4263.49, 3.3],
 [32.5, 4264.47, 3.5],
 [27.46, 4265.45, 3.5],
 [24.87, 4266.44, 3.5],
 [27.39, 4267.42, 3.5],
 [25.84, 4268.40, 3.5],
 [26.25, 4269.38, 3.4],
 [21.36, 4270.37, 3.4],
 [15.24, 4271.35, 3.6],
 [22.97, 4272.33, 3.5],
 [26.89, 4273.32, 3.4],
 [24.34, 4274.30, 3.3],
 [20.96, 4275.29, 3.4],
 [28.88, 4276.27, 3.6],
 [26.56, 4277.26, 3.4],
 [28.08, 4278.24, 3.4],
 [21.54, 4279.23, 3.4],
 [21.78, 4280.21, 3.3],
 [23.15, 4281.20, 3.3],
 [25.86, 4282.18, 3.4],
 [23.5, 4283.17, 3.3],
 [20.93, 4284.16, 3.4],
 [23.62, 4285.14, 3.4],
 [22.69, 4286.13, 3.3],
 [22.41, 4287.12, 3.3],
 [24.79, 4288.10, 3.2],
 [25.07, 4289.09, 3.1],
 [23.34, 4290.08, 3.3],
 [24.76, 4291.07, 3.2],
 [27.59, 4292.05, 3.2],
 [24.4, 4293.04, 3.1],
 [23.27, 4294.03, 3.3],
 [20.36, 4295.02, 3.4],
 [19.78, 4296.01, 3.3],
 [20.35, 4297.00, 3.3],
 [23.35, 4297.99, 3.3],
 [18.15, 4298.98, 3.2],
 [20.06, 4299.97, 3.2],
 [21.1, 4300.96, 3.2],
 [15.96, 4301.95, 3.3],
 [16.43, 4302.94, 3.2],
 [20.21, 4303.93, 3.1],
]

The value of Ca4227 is 2.0 angstrom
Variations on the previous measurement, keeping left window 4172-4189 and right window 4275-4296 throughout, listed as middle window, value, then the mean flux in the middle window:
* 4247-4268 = -2.8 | 27.2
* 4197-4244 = -3.6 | 26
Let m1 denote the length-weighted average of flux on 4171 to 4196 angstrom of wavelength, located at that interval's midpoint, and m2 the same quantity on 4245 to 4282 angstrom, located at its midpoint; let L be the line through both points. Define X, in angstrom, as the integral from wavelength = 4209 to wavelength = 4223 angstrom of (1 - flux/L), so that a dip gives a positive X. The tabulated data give -1.5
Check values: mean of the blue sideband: 24.5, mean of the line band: 27.8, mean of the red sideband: 25.9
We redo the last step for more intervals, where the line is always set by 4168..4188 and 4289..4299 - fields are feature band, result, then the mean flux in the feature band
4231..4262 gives -4.1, 26.6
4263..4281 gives -1.5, 25.1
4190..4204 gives -1.2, 26.2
